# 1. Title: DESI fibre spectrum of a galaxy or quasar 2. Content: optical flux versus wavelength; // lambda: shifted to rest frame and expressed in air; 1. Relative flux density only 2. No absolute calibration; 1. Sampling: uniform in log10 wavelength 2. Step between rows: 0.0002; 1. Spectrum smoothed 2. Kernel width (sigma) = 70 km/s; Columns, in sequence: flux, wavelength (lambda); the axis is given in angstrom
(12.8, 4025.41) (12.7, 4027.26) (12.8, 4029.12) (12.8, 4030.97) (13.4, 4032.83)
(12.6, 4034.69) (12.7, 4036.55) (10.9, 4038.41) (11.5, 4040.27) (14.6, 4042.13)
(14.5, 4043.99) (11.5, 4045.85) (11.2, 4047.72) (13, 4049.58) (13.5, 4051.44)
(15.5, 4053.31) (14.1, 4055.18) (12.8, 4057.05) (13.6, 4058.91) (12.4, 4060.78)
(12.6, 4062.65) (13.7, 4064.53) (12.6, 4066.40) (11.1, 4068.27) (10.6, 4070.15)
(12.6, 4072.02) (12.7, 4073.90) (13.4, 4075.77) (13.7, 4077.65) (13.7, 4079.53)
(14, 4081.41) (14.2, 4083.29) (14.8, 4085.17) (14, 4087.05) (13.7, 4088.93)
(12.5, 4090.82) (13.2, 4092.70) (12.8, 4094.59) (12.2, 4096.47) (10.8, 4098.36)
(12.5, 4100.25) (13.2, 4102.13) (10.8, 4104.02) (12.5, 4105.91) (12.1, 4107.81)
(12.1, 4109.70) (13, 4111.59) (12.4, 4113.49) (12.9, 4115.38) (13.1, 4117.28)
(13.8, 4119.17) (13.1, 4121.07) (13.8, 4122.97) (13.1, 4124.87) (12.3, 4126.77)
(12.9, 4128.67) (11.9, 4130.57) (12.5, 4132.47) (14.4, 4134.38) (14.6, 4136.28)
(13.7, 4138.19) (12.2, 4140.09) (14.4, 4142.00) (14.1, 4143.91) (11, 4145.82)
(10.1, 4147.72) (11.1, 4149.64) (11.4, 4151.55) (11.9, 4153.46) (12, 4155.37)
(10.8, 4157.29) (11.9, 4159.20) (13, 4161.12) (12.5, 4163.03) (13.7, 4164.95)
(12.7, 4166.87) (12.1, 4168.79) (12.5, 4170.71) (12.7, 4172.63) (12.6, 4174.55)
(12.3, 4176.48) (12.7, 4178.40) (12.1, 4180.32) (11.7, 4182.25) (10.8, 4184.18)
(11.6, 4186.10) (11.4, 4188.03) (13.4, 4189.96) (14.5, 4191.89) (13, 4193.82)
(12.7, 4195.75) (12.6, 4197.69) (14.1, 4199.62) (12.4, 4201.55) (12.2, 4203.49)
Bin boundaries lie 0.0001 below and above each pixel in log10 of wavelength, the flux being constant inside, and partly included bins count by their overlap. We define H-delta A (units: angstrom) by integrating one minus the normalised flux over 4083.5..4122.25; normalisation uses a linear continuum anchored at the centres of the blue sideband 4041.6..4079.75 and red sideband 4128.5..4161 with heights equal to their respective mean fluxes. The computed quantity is -0.3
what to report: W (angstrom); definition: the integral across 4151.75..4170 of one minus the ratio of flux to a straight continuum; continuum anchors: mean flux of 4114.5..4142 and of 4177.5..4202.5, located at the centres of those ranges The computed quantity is 0.8 angstrom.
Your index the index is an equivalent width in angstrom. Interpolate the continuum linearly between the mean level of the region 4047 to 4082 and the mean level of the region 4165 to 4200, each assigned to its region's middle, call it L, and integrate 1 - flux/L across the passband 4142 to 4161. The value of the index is 1.3 angstrom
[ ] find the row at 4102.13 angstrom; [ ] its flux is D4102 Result 13.2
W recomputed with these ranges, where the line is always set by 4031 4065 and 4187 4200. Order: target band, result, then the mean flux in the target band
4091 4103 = 0.52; 12.5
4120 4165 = 1.54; 12.6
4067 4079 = 0.55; 12.4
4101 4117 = 0.74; 12.4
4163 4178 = 0.45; 12.6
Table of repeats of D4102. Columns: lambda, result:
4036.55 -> 12.7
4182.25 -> 11.7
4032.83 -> 13.4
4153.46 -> 11.9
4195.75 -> 12.7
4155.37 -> 12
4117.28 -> 13.1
